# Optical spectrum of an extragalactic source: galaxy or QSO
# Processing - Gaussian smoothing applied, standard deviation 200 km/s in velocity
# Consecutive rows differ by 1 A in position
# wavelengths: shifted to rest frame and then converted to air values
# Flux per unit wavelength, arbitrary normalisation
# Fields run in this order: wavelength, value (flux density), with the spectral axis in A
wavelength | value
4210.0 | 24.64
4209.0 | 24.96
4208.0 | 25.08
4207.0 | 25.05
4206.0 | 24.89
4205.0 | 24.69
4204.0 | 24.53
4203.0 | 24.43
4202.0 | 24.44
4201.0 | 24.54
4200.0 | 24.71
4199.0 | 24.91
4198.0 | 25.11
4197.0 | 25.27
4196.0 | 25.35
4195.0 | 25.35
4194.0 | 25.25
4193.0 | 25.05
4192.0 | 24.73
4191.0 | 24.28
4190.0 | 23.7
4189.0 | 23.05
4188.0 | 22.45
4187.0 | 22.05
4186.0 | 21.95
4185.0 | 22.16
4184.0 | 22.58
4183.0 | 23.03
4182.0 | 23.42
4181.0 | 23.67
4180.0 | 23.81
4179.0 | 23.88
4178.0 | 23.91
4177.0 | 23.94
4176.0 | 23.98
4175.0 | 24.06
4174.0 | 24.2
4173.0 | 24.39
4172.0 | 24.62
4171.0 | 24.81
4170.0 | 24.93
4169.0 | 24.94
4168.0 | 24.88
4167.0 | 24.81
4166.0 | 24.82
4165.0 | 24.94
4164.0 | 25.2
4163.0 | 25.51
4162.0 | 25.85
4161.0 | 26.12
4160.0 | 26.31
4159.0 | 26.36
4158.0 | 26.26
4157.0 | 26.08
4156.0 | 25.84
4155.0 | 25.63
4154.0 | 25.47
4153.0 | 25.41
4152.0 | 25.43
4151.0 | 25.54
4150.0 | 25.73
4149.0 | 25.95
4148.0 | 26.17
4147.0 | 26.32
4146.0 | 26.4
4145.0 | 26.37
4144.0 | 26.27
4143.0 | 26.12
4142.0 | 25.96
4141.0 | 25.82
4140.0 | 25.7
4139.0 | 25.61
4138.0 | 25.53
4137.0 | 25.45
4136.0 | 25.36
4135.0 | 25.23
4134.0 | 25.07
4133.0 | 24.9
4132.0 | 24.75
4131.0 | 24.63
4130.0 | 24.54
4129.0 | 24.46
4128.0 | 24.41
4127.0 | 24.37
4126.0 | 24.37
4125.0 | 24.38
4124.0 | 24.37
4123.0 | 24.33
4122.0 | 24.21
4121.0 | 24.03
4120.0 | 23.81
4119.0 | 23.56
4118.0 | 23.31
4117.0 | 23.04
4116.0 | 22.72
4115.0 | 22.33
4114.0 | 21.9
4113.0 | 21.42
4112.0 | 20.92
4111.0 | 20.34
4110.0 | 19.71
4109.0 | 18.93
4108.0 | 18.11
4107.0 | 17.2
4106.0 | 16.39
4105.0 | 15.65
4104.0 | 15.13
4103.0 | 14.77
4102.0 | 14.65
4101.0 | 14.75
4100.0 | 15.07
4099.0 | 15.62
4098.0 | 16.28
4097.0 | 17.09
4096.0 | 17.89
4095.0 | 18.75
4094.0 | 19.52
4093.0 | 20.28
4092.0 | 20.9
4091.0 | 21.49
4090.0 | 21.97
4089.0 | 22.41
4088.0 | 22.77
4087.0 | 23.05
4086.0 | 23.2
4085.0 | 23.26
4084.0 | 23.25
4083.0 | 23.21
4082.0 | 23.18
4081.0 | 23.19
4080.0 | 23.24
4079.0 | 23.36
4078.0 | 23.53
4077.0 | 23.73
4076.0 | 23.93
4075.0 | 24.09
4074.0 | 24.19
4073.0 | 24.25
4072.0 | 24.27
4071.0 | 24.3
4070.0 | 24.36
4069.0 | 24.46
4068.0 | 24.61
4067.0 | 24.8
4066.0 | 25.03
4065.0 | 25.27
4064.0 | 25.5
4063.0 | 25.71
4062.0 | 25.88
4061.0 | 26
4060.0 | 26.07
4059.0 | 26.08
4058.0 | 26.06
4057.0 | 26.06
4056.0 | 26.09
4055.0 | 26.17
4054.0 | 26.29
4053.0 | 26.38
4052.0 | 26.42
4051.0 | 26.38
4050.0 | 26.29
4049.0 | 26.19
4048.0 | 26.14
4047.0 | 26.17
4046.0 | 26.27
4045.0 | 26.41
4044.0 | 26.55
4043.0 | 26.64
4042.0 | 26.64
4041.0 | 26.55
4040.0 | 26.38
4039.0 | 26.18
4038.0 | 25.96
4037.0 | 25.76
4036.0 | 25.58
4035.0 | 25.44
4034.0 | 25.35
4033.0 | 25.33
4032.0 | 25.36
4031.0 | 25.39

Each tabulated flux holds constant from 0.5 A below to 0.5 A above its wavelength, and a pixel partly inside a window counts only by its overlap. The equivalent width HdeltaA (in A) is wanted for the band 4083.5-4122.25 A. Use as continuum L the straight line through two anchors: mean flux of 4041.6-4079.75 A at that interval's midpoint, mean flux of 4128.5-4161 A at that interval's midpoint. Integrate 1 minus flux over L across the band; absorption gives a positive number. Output 8.5 A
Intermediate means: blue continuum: 25.4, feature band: 20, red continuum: 25.7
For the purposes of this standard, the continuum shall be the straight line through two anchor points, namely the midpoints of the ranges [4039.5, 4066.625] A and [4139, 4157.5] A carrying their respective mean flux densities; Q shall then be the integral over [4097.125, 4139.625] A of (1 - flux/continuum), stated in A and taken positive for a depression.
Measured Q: 7.2 A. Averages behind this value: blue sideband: 26.1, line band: 21.5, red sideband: 25.9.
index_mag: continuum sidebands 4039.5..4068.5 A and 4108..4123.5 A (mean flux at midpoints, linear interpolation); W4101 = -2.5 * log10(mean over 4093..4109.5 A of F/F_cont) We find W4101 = 0.350 mag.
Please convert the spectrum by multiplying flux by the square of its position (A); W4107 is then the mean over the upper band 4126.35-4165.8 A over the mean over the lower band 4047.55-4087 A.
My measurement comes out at 1.1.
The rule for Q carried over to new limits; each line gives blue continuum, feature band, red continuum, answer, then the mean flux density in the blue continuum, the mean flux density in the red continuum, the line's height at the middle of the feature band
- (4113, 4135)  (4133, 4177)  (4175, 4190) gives -3.6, 23.9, 23.2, 23.5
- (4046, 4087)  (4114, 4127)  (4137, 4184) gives 0.7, 24.9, 25.2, 25.1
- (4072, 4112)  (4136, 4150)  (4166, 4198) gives -2.2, 20.3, 24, 22.4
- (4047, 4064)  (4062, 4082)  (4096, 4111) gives -1.3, 26.1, 16.6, 22.8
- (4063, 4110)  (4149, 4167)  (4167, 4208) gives -1.8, 21.1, 24.2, 23.3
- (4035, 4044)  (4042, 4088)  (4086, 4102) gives -4.3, 26.2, 19.2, 22.9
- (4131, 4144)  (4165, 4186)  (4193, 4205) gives 0.9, 25.5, 24.9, 25.1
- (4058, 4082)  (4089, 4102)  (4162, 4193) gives 3.3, 24.6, 24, 24.5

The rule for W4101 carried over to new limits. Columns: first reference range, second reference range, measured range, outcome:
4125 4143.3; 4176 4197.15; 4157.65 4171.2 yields -0.048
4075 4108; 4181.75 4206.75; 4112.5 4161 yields -0.146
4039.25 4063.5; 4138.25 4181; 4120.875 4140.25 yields 0.034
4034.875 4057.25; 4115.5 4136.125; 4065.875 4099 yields 0.134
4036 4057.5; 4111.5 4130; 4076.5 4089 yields 0.076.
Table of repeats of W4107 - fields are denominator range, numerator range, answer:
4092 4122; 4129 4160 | 1.36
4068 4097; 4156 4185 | 1.14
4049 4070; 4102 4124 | 0.82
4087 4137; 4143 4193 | 1.20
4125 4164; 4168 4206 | 0.96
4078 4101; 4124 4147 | 1.24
